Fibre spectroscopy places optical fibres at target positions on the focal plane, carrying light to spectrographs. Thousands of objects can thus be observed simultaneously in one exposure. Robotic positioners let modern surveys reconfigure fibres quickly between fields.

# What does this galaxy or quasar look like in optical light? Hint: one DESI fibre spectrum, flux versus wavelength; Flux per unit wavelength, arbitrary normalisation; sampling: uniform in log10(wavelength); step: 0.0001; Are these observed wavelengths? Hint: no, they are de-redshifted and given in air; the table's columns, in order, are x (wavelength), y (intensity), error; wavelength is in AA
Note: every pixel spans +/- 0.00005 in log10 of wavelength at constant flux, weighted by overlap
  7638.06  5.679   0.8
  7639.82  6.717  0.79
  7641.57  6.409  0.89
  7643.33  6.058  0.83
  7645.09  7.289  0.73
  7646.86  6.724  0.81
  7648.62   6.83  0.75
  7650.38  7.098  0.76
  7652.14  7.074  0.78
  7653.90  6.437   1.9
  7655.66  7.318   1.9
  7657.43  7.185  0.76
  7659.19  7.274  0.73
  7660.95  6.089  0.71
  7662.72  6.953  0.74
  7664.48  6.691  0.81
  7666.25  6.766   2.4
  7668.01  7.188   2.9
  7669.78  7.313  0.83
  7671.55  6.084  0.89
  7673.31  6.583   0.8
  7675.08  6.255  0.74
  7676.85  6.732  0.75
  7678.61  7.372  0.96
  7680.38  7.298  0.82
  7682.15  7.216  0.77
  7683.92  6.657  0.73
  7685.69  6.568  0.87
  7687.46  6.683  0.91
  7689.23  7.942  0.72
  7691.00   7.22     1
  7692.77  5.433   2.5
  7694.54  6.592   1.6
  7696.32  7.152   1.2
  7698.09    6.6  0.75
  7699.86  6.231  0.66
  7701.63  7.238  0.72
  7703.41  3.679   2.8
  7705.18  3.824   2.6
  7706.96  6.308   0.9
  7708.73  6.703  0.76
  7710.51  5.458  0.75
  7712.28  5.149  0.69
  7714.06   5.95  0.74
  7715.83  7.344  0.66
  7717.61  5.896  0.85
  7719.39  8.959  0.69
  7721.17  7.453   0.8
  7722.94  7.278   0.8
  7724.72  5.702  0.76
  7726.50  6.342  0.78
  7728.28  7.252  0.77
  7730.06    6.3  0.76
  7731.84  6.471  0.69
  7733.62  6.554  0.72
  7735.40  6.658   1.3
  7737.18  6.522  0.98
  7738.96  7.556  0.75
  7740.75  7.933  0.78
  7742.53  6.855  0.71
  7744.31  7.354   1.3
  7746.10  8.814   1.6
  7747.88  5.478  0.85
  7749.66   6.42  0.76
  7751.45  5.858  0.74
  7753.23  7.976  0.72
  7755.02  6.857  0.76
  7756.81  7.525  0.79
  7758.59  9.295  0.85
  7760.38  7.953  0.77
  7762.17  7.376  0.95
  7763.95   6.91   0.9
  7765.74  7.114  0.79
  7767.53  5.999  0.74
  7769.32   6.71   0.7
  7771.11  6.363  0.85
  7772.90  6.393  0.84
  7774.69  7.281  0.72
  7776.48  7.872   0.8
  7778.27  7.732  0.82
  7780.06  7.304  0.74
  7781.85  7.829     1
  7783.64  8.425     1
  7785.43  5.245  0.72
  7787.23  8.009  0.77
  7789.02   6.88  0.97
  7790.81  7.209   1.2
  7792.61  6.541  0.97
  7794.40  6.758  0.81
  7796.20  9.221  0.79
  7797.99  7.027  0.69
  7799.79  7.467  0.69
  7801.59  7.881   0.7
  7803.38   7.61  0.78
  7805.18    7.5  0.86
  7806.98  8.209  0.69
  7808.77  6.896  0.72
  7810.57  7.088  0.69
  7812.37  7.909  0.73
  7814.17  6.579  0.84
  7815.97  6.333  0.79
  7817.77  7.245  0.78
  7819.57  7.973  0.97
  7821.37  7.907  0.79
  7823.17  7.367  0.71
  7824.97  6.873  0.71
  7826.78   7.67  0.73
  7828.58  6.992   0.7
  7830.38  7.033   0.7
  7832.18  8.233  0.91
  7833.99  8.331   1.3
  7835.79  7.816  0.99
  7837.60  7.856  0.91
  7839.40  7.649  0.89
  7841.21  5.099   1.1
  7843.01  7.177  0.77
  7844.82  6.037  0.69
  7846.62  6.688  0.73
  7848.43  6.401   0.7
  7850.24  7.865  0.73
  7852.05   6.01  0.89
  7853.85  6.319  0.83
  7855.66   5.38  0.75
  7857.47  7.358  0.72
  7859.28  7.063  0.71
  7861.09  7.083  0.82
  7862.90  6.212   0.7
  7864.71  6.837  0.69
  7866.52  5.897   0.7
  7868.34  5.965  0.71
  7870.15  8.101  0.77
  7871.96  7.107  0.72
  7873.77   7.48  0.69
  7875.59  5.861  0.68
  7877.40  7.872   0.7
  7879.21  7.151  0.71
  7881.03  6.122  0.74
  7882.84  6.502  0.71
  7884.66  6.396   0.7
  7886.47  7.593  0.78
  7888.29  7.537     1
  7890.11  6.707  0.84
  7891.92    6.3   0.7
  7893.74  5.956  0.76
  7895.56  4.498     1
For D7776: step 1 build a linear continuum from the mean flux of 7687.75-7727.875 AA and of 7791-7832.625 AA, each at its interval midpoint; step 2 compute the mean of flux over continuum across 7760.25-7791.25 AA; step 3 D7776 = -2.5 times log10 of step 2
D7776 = -0.01 mag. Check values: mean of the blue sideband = 6.4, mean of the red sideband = 7.39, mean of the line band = 7.13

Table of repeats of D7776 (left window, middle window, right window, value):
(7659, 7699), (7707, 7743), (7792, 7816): 0.051 mag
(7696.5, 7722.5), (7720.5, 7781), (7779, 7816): -0.044 mag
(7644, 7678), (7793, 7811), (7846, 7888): -0.116 mag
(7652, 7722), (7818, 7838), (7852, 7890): -0.134 mag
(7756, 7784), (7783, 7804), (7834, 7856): -0.024 mag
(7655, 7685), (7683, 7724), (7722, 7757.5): 0.070 mag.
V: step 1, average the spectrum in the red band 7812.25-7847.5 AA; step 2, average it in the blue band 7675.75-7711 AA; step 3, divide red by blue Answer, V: 1.1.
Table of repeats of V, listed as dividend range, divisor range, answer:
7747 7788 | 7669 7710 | 1.10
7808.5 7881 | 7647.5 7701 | 1.03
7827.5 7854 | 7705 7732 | 1.09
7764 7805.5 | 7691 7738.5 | 1.13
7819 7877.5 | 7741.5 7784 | 0.97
